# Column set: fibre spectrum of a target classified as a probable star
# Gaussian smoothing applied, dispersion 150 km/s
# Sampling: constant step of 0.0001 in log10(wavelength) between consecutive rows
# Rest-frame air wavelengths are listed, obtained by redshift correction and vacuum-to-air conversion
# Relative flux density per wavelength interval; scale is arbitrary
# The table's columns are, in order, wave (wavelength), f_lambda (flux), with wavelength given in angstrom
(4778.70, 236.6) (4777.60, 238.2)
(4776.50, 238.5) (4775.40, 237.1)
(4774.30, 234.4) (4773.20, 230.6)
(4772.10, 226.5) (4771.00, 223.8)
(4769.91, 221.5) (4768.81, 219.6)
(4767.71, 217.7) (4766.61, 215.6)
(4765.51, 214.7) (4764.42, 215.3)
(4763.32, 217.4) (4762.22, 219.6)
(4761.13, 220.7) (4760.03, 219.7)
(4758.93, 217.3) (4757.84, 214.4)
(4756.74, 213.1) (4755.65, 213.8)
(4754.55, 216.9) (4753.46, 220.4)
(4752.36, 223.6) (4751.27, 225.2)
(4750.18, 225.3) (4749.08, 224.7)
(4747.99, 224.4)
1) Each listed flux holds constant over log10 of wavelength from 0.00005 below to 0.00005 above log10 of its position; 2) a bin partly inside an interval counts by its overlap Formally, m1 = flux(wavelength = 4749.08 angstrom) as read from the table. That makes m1 224.7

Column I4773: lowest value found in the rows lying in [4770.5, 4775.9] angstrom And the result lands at 223.8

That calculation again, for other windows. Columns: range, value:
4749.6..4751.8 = 225.2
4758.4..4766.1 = 214.7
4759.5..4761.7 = 219.7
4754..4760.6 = 213.1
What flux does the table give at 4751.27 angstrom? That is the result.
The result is 225.2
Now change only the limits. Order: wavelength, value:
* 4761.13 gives 220.7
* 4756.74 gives 213.1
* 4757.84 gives 214.4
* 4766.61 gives 215.6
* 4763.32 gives 217.4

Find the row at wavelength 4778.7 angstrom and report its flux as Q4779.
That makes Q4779 236.6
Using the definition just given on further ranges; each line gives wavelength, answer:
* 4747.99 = 224.4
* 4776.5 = 238.5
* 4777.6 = 238.2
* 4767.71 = 217.7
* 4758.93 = 217.3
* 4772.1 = 226.5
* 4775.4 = 237.1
